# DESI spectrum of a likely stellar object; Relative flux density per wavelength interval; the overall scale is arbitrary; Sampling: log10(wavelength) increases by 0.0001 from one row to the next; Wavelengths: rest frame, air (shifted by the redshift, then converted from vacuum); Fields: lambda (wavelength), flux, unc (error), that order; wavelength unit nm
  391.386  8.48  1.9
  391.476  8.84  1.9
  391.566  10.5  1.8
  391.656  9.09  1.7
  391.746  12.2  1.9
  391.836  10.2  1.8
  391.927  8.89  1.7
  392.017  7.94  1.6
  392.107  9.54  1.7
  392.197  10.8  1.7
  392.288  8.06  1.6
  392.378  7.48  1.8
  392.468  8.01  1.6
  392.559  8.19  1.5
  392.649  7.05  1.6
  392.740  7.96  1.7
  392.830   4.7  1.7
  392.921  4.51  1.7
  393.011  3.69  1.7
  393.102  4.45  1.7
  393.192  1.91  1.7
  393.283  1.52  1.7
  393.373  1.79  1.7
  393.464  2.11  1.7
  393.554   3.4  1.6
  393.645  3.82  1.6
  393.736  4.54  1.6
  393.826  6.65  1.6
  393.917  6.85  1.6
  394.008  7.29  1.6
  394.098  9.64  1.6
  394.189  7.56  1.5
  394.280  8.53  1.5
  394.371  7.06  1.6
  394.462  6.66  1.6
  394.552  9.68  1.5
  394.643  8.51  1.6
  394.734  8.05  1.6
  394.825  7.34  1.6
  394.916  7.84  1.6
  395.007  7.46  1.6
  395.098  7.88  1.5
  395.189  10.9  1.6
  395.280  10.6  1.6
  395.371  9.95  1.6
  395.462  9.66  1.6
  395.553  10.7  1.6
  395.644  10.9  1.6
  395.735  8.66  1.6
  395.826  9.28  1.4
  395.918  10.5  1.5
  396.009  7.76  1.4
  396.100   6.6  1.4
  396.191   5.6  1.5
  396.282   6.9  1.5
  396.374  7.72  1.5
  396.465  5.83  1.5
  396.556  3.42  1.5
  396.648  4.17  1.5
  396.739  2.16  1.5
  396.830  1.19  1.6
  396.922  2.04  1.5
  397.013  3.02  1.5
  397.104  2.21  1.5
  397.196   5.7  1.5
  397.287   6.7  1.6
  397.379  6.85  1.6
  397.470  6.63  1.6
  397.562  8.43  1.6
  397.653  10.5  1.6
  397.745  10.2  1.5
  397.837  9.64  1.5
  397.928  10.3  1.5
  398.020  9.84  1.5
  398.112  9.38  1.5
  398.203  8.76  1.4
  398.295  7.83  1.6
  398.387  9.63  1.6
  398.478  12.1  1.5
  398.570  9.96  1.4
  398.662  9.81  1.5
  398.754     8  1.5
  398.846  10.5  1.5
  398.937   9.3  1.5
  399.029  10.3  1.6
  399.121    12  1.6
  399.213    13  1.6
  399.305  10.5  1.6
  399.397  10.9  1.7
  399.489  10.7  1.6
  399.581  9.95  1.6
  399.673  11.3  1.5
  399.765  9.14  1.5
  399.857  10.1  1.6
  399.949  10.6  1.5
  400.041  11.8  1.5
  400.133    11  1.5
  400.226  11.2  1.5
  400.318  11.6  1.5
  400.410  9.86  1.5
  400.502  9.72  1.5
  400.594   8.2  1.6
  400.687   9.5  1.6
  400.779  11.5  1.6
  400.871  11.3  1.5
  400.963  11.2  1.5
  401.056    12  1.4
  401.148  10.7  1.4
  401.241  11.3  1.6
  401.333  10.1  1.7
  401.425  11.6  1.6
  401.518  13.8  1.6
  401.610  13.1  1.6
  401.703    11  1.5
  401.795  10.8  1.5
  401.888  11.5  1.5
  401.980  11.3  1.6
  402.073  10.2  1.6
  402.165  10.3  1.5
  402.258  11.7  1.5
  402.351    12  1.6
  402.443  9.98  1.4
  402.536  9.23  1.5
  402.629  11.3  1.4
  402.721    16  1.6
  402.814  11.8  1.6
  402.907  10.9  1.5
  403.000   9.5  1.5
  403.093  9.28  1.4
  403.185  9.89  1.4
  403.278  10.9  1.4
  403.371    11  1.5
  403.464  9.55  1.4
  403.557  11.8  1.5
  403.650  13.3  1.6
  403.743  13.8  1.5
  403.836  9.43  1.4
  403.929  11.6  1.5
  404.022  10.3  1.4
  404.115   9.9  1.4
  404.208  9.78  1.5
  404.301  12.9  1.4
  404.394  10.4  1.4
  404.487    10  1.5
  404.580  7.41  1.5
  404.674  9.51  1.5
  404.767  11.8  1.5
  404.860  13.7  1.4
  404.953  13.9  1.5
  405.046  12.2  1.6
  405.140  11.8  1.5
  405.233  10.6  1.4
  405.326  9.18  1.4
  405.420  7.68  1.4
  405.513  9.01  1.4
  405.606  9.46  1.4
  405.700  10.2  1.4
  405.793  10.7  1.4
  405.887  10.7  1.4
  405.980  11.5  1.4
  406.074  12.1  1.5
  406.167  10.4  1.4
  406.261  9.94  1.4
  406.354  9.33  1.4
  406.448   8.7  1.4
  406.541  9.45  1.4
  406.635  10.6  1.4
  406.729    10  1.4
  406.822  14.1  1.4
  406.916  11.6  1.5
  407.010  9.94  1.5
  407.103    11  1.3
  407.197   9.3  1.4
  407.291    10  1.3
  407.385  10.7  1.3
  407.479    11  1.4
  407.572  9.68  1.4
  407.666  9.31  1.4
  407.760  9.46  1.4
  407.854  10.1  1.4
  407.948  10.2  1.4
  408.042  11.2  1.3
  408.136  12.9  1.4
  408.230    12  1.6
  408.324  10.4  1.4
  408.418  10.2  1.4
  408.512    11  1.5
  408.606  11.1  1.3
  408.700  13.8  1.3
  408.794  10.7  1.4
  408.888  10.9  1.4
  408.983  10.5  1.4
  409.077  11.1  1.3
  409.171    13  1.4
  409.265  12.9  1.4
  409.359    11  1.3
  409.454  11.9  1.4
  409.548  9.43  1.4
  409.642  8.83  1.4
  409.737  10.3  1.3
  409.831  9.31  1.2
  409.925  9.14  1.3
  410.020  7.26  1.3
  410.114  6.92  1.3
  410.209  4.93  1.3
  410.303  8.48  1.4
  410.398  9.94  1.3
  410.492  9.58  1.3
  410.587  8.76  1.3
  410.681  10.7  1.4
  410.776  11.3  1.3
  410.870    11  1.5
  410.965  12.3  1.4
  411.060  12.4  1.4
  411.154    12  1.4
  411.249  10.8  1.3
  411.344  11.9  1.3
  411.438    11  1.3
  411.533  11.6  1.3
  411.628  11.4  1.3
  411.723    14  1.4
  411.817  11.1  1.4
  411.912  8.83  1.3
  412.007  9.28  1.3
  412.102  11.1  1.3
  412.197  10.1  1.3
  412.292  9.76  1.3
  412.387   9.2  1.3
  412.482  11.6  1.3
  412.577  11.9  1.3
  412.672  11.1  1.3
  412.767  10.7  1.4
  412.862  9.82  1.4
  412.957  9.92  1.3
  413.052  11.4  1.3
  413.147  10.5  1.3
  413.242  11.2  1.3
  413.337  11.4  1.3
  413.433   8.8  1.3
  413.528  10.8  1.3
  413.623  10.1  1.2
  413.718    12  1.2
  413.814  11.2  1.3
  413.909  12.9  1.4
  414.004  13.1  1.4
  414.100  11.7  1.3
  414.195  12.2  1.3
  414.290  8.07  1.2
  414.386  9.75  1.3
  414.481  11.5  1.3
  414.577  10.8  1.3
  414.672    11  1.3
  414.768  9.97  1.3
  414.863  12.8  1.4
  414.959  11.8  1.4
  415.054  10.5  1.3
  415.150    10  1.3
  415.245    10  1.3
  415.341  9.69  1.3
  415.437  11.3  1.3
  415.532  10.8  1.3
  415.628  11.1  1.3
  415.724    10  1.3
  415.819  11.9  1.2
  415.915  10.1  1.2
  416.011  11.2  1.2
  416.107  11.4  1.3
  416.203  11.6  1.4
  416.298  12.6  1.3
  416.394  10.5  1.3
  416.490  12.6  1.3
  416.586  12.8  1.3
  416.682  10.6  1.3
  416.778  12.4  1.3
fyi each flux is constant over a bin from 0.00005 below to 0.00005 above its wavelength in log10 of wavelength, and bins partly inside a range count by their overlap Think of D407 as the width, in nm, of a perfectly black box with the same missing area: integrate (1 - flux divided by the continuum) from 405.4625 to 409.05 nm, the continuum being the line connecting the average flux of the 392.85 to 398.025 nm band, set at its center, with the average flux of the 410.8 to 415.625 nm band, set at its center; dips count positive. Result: -0.40 nm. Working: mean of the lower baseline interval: 6.69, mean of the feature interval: 10.6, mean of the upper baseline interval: 11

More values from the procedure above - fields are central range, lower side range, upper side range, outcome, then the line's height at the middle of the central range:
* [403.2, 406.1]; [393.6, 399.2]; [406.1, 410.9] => -0.40 nm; 9.53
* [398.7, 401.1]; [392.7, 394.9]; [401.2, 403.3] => -0.22 nm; 9.7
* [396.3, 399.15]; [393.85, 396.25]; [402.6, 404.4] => 0.57 nm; 9.34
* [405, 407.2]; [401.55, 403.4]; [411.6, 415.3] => 0.12 nm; 11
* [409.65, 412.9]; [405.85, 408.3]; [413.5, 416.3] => 0.17 nm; 10.8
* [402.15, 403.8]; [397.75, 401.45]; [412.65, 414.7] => -0.11 nm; 10.5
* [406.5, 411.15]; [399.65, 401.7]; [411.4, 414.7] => 0.19 nm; 10.9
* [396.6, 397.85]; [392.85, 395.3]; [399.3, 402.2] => 0.44 nm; 8.43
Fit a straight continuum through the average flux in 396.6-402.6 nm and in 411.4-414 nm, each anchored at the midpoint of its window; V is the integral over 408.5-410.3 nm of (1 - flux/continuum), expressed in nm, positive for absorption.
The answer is 0.07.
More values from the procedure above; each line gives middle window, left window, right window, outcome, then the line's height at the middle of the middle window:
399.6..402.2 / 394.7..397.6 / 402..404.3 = -0.32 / 9.71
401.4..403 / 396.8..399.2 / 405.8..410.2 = -0.41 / 9.18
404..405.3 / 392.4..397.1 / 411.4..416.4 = -0.33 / 8.77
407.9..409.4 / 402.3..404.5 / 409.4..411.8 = -0.14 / 10.4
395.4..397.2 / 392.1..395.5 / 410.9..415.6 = 0.27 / 7.38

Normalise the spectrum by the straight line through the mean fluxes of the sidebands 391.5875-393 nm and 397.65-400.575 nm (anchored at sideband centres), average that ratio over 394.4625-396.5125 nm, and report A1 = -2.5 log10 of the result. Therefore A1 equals 0.08 mag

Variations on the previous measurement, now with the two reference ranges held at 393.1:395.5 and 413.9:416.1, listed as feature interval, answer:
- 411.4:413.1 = -0.04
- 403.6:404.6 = -0.24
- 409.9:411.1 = 0.07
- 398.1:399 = -0.25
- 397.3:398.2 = -0.20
